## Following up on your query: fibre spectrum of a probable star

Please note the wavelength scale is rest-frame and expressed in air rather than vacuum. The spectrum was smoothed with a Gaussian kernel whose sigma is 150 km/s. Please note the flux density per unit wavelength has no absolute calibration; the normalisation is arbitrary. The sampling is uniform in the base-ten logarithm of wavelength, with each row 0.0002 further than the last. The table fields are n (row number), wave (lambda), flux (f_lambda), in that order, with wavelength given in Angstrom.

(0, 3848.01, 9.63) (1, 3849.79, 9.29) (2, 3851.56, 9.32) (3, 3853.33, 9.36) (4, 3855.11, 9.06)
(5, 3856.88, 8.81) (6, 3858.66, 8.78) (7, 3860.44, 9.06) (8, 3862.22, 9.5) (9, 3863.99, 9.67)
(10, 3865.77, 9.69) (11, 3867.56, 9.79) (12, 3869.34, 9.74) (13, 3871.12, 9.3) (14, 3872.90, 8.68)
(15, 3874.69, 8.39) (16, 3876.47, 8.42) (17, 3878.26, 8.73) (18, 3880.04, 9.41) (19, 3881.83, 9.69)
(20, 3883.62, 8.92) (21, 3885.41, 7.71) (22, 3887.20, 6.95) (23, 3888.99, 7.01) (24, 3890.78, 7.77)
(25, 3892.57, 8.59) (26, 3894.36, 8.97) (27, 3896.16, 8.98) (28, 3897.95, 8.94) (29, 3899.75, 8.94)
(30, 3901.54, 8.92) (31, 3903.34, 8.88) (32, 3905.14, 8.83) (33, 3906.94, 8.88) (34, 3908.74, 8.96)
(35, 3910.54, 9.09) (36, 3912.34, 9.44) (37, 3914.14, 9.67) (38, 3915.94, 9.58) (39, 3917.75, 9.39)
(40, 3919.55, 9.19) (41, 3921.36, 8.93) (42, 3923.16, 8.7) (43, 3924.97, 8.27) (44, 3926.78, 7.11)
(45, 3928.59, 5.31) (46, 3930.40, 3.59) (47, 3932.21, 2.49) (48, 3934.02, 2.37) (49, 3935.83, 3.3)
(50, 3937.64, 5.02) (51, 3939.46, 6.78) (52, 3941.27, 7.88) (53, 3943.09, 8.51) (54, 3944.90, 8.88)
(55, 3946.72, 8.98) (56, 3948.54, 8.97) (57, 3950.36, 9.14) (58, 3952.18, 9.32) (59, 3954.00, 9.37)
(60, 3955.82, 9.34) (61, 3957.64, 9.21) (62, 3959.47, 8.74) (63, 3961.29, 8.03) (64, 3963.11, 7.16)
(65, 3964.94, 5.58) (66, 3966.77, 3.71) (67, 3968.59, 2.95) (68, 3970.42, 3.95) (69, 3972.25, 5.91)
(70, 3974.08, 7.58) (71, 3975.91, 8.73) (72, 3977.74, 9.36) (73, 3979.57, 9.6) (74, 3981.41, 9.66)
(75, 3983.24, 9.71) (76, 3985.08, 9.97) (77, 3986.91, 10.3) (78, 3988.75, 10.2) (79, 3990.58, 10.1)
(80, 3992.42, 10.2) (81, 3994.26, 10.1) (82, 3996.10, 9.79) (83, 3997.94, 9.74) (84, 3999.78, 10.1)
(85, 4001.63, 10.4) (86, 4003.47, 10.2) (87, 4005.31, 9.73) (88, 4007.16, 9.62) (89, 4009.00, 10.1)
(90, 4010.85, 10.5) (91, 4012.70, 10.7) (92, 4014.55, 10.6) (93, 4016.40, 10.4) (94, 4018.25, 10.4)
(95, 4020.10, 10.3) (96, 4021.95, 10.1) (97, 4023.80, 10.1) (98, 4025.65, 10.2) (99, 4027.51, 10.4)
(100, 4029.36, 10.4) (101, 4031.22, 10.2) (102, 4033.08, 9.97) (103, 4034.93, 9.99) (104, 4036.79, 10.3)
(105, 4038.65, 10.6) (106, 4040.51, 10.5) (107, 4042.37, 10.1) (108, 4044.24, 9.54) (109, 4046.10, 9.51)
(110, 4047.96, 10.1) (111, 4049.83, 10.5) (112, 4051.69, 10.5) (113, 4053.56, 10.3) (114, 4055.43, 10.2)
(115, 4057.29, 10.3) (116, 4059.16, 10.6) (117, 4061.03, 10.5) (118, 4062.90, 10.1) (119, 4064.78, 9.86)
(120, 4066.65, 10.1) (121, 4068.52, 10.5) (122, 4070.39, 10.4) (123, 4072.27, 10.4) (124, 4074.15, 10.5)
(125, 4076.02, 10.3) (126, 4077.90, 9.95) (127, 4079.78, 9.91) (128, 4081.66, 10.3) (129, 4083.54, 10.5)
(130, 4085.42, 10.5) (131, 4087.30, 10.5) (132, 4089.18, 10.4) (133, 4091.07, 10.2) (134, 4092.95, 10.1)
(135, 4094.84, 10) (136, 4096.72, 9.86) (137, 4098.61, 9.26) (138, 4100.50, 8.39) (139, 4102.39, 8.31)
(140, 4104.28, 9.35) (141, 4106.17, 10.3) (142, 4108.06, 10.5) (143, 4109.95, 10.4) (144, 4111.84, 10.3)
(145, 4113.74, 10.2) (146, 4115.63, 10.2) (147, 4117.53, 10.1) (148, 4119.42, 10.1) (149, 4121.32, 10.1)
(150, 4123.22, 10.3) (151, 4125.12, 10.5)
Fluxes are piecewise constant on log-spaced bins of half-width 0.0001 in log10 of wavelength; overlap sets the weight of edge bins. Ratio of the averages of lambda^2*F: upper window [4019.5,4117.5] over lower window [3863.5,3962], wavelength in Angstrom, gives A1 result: 1.33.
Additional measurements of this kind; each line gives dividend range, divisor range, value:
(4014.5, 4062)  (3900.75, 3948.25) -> 1.43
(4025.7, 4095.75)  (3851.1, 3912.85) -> 1.26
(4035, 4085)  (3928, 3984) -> 1.52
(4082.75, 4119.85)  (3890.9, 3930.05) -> 1.27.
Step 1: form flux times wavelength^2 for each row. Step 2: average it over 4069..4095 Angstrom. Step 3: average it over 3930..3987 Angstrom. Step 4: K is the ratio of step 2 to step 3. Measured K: 1.5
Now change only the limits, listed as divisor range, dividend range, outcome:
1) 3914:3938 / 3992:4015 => 1.60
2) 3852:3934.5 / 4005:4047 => 1.29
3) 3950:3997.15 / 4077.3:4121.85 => 1.27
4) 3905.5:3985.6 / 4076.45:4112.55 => 1.40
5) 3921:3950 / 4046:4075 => 1.67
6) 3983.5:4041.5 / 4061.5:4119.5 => 1.03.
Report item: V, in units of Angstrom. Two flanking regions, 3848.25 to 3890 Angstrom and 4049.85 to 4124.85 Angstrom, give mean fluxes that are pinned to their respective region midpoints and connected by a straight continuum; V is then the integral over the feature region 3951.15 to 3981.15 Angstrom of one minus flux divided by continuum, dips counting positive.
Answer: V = 6.3 Angstrom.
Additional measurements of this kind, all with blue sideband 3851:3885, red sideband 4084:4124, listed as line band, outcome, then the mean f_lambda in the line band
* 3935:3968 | 6.3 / 7.63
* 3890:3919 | 0.9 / 9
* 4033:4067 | -1.4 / 10.2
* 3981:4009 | -1.2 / 10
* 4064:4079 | -0.6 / 10.3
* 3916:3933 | 4.0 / 7.15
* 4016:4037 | -1.1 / 10.2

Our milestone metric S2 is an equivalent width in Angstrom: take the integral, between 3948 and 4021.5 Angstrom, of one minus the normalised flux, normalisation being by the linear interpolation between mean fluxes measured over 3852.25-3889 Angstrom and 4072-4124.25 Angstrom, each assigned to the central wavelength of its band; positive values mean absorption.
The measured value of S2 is 3.9 Angstrom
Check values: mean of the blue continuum 8.93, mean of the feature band 9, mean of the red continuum 10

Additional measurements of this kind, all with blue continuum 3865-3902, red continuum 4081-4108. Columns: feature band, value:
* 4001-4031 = -2.6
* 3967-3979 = 3.7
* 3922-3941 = 7.5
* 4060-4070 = -0.5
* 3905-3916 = -0.4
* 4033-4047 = -0.7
